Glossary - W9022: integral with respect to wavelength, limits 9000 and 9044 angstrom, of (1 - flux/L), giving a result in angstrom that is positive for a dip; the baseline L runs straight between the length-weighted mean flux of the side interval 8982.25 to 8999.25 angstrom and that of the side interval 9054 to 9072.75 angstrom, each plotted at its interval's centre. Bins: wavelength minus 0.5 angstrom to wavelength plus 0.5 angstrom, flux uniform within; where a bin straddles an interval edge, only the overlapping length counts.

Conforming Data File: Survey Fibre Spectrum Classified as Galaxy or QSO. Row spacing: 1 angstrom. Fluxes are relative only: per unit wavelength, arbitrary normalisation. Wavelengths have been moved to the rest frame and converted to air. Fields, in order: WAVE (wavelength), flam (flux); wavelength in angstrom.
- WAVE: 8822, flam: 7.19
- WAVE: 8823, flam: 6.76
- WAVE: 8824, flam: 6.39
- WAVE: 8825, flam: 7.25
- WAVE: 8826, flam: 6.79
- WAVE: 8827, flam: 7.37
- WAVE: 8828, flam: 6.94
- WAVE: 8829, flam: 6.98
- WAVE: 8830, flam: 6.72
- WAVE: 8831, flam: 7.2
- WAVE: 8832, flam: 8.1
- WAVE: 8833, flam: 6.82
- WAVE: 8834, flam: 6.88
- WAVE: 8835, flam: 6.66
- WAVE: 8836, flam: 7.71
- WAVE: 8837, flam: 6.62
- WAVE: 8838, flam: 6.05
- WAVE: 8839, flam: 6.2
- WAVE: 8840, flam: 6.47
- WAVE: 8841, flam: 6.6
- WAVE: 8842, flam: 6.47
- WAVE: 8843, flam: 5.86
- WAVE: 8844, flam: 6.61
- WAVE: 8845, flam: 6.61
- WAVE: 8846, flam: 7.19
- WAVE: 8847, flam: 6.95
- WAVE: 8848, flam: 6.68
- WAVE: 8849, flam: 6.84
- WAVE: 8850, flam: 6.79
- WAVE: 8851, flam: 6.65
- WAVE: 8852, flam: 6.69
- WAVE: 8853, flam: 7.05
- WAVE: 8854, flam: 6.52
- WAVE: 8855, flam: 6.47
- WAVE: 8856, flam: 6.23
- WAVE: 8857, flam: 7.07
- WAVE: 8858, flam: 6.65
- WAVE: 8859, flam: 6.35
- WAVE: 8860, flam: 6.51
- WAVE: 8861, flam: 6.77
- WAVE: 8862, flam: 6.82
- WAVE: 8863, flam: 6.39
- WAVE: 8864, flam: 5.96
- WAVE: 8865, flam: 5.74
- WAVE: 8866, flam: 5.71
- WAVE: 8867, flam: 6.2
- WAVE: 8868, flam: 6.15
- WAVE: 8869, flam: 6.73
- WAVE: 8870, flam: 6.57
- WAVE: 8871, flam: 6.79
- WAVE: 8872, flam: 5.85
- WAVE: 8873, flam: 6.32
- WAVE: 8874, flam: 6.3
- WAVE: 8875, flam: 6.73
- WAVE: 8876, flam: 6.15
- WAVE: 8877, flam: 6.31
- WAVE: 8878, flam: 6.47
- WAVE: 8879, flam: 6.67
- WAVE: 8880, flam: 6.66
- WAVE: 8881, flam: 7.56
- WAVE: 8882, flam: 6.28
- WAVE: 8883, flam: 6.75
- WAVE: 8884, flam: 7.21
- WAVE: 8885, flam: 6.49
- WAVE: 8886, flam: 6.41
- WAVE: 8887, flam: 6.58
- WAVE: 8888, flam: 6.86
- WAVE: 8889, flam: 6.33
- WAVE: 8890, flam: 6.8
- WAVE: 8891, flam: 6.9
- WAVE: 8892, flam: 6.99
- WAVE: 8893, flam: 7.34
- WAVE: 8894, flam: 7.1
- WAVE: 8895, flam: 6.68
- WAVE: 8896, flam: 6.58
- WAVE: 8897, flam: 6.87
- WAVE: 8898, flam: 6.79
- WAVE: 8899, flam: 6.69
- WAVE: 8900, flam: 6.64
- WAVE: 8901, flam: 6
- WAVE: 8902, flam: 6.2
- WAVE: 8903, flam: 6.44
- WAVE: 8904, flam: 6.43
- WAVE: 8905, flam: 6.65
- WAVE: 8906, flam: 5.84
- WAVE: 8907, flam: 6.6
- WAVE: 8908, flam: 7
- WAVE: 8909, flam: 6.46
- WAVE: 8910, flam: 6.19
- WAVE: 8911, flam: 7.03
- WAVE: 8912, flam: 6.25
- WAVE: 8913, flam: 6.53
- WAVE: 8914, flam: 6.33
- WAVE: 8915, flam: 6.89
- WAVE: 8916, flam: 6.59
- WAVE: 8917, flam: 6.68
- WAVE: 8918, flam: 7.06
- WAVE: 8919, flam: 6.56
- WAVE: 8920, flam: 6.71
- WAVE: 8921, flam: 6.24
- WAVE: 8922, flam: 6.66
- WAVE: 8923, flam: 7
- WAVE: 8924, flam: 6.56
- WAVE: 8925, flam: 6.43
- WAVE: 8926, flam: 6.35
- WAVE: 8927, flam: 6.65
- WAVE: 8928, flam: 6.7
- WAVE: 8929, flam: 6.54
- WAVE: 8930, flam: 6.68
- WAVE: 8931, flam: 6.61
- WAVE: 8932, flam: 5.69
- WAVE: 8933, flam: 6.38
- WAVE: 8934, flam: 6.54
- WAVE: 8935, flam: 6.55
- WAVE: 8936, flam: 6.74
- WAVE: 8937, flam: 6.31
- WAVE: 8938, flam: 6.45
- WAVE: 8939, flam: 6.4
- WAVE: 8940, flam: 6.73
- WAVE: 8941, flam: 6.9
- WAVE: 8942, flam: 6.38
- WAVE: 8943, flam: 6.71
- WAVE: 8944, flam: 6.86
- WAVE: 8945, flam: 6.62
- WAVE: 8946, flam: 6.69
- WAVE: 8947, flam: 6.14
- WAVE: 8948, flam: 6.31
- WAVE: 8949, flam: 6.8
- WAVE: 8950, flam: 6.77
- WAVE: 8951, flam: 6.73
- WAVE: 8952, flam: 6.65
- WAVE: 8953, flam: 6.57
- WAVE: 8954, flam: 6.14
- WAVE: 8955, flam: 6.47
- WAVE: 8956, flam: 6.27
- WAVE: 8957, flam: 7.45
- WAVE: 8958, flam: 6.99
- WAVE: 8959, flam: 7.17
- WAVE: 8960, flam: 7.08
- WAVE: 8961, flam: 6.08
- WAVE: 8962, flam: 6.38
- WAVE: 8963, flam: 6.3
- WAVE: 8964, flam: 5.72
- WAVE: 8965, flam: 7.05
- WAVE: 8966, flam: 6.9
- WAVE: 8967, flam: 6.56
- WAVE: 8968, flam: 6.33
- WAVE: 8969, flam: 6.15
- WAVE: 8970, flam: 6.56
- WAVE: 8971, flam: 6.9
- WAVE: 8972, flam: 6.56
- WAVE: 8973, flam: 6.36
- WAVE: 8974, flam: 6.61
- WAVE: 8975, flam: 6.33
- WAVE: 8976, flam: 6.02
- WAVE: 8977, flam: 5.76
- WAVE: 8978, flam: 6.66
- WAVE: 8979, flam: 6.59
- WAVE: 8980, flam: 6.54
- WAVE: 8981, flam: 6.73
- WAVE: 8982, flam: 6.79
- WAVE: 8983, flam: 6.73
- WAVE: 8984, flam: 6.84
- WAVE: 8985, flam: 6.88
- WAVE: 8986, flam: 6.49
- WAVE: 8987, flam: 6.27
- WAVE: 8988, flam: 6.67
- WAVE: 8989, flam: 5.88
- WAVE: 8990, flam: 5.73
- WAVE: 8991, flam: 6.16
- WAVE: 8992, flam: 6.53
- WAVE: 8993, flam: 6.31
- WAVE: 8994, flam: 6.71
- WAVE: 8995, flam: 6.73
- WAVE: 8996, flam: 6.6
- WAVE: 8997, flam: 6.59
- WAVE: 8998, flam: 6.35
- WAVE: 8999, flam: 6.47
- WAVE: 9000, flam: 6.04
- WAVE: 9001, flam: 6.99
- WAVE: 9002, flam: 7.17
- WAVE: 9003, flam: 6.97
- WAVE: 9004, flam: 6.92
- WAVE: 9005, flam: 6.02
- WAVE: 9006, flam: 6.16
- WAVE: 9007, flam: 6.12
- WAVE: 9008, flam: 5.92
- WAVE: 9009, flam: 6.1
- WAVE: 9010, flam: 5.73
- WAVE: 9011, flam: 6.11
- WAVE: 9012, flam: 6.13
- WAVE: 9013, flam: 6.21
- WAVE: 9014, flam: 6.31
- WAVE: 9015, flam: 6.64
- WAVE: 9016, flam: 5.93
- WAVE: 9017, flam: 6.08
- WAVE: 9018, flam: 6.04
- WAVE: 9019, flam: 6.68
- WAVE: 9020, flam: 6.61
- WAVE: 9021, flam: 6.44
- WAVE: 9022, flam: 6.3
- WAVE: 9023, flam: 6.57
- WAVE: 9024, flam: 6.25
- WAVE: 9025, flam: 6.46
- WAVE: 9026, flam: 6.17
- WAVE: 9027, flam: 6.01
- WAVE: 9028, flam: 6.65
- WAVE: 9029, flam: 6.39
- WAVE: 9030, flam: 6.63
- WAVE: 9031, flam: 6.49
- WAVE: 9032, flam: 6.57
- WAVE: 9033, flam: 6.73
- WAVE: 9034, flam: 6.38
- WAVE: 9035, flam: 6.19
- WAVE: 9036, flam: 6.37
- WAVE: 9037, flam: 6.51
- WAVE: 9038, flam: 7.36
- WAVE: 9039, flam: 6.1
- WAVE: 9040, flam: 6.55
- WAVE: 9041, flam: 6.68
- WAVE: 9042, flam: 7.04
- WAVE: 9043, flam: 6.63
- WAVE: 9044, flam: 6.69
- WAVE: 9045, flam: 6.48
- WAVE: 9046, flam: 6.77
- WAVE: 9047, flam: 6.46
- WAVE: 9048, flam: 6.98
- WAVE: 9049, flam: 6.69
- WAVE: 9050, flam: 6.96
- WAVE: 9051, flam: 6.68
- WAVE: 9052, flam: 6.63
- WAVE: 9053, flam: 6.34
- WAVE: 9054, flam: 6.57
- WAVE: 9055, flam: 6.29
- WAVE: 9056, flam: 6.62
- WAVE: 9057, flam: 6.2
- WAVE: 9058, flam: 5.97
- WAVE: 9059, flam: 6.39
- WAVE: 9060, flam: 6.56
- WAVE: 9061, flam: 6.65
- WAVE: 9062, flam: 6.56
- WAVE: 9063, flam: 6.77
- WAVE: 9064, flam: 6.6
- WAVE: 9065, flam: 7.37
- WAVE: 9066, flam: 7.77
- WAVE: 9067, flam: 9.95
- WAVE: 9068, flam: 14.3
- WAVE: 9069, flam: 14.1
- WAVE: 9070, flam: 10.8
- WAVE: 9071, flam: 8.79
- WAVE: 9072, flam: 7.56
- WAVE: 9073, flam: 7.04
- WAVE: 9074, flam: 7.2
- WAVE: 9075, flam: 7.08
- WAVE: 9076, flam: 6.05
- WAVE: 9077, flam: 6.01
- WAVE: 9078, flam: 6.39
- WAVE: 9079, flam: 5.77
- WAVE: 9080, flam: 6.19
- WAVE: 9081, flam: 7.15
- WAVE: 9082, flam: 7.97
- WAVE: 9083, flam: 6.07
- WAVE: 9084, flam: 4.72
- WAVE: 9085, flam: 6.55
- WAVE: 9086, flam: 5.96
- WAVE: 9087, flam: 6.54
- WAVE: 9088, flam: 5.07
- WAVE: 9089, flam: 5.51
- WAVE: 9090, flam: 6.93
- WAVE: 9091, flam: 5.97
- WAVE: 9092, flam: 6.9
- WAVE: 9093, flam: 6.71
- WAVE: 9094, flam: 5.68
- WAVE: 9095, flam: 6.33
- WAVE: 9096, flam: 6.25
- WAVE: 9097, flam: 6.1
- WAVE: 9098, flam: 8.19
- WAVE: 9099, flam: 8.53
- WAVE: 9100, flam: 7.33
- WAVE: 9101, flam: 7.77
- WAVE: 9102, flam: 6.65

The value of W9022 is 4.35 angstrom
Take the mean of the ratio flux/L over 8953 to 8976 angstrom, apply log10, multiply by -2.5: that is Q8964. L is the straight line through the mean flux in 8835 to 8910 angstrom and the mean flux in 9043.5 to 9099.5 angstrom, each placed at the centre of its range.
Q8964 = 0.04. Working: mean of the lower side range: 6.57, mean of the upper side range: 7.02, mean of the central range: 6.55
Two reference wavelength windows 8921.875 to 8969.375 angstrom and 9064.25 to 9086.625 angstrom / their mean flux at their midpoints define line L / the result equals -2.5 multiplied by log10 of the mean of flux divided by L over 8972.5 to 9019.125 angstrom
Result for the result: 0.101 mag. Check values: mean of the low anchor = 6.57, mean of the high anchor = 7.74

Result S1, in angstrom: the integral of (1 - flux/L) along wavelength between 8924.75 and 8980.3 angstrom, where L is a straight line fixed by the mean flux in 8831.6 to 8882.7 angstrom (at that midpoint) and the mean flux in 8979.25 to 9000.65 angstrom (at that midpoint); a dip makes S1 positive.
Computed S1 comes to -0.2 angstrom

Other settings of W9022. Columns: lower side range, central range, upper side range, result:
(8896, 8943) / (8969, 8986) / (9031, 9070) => 0.7 angstrom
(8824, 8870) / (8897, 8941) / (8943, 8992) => 0.3 angstrom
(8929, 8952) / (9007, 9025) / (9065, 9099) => 1.8 angstrom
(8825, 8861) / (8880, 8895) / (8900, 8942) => -0.4 angstrom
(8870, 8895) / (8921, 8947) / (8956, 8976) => 0.2 angstrom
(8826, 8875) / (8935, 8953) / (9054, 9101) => 0.6 angstrom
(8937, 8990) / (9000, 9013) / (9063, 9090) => 1.0 angstrom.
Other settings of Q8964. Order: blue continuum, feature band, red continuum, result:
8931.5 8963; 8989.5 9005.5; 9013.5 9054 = 0.00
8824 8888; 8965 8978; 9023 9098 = 0.05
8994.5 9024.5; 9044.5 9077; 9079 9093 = -0.18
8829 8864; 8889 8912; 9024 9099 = 0.02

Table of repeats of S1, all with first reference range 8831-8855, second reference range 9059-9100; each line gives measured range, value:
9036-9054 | 1.2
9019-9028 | 0.9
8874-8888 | 0.4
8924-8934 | 0.7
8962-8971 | 0.7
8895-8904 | 0.4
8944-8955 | 0.6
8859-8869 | 0.7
